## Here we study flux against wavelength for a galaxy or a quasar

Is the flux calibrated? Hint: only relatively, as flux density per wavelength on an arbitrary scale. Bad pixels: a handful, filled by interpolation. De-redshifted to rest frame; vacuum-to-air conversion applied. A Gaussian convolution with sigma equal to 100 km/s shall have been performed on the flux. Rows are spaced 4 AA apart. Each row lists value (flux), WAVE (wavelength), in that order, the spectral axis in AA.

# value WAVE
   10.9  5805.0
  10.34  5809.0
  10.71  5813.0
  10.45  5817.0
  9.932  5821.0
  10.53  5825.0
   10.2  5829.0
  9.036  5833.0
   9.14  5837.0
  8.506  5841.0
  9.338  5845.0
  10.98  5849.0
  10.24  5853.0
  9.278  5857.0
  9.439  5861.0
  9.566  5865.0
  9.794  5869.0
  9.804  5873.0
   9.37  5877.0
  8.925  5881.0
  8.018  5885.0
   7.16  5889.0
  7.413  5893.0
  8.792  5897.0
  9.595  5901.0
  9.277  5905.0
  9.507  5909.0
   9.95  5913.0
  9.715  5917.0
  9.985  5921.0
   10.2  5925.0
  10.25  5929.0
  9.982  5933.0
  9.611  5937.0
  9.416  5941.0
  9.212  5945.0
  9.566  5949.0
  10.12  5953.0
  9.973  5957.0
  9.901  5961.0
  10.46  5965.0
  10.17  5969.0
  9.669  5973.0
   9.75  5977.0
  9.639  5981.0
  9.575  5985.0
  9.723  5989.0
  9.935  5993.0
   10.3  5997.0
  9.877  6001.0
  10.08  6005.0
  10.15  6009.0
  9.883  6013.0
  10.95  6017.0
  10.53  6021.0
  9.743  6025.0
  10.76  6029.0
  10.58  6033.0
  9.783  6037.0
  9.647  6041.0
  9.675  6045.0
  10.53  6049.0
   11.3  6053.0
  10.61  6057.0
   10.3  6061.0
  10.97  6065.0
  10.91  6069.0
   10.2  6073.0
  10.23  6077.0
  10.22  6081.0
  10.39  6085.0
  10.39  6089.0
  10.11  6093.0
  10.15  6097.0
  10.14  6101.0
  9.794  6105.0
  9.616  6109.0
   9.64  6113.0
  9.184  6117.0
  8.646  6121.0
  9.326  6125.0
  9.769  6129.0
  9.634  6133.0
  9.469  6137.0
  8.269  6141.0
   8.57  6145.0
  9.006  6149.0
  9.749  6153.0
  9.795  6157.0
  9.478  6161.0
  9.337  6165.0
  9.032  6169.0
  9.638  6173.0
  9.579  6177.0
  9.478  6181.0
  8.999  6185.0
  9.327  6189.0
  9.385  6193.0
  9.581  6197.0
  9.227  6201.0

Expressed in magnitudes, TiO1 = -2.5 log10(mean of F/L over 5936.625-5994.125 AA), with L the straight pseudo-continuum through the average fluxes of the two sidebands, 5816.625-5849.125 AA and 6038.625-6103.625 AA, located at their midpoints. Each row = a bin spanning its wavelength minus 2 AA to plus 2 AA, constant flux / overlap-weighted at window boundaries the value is 0.03 mag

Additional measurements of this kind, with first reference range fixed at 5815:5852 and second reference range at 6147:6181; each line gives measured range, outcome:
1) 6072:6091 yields -0.08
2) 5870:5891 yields 0.12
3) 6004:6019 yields -0.07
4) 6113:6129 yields 0.03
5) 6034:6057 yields -0.07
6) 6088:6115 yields -0.05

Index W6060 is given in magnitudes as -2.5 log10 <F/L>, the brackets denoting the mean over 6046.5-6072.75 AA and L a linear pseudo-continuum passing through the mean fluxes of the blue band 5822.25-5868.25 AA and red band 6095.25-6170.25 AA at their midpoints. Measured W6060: -0.13 mag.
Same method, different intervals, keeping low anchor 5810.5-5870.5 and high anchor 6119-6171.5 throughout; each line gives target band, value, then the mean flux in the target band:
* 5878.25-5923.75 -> 0.085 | 8.97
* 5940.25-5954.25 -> 0.006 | 9.56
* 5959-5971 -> -0.066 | 10.2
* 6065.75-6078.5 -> -0.123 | 10.5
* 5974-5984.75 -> -0.014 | 9.67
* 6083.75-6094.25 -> -0.106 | 10.3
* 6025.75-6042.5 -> -0.080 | 10.2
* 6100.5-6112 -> -0.055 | 9.79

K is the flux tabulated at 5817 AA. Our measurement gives 10.45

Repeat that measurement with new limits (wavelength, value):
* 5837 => 9.14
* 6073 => 10.2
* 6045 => 9.675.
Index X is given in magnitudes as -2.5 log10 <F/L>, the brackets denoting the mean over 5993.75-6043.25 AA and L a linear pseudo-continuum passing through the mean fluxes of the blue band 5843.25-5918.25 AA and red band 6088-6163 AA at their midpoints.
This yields -0.09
